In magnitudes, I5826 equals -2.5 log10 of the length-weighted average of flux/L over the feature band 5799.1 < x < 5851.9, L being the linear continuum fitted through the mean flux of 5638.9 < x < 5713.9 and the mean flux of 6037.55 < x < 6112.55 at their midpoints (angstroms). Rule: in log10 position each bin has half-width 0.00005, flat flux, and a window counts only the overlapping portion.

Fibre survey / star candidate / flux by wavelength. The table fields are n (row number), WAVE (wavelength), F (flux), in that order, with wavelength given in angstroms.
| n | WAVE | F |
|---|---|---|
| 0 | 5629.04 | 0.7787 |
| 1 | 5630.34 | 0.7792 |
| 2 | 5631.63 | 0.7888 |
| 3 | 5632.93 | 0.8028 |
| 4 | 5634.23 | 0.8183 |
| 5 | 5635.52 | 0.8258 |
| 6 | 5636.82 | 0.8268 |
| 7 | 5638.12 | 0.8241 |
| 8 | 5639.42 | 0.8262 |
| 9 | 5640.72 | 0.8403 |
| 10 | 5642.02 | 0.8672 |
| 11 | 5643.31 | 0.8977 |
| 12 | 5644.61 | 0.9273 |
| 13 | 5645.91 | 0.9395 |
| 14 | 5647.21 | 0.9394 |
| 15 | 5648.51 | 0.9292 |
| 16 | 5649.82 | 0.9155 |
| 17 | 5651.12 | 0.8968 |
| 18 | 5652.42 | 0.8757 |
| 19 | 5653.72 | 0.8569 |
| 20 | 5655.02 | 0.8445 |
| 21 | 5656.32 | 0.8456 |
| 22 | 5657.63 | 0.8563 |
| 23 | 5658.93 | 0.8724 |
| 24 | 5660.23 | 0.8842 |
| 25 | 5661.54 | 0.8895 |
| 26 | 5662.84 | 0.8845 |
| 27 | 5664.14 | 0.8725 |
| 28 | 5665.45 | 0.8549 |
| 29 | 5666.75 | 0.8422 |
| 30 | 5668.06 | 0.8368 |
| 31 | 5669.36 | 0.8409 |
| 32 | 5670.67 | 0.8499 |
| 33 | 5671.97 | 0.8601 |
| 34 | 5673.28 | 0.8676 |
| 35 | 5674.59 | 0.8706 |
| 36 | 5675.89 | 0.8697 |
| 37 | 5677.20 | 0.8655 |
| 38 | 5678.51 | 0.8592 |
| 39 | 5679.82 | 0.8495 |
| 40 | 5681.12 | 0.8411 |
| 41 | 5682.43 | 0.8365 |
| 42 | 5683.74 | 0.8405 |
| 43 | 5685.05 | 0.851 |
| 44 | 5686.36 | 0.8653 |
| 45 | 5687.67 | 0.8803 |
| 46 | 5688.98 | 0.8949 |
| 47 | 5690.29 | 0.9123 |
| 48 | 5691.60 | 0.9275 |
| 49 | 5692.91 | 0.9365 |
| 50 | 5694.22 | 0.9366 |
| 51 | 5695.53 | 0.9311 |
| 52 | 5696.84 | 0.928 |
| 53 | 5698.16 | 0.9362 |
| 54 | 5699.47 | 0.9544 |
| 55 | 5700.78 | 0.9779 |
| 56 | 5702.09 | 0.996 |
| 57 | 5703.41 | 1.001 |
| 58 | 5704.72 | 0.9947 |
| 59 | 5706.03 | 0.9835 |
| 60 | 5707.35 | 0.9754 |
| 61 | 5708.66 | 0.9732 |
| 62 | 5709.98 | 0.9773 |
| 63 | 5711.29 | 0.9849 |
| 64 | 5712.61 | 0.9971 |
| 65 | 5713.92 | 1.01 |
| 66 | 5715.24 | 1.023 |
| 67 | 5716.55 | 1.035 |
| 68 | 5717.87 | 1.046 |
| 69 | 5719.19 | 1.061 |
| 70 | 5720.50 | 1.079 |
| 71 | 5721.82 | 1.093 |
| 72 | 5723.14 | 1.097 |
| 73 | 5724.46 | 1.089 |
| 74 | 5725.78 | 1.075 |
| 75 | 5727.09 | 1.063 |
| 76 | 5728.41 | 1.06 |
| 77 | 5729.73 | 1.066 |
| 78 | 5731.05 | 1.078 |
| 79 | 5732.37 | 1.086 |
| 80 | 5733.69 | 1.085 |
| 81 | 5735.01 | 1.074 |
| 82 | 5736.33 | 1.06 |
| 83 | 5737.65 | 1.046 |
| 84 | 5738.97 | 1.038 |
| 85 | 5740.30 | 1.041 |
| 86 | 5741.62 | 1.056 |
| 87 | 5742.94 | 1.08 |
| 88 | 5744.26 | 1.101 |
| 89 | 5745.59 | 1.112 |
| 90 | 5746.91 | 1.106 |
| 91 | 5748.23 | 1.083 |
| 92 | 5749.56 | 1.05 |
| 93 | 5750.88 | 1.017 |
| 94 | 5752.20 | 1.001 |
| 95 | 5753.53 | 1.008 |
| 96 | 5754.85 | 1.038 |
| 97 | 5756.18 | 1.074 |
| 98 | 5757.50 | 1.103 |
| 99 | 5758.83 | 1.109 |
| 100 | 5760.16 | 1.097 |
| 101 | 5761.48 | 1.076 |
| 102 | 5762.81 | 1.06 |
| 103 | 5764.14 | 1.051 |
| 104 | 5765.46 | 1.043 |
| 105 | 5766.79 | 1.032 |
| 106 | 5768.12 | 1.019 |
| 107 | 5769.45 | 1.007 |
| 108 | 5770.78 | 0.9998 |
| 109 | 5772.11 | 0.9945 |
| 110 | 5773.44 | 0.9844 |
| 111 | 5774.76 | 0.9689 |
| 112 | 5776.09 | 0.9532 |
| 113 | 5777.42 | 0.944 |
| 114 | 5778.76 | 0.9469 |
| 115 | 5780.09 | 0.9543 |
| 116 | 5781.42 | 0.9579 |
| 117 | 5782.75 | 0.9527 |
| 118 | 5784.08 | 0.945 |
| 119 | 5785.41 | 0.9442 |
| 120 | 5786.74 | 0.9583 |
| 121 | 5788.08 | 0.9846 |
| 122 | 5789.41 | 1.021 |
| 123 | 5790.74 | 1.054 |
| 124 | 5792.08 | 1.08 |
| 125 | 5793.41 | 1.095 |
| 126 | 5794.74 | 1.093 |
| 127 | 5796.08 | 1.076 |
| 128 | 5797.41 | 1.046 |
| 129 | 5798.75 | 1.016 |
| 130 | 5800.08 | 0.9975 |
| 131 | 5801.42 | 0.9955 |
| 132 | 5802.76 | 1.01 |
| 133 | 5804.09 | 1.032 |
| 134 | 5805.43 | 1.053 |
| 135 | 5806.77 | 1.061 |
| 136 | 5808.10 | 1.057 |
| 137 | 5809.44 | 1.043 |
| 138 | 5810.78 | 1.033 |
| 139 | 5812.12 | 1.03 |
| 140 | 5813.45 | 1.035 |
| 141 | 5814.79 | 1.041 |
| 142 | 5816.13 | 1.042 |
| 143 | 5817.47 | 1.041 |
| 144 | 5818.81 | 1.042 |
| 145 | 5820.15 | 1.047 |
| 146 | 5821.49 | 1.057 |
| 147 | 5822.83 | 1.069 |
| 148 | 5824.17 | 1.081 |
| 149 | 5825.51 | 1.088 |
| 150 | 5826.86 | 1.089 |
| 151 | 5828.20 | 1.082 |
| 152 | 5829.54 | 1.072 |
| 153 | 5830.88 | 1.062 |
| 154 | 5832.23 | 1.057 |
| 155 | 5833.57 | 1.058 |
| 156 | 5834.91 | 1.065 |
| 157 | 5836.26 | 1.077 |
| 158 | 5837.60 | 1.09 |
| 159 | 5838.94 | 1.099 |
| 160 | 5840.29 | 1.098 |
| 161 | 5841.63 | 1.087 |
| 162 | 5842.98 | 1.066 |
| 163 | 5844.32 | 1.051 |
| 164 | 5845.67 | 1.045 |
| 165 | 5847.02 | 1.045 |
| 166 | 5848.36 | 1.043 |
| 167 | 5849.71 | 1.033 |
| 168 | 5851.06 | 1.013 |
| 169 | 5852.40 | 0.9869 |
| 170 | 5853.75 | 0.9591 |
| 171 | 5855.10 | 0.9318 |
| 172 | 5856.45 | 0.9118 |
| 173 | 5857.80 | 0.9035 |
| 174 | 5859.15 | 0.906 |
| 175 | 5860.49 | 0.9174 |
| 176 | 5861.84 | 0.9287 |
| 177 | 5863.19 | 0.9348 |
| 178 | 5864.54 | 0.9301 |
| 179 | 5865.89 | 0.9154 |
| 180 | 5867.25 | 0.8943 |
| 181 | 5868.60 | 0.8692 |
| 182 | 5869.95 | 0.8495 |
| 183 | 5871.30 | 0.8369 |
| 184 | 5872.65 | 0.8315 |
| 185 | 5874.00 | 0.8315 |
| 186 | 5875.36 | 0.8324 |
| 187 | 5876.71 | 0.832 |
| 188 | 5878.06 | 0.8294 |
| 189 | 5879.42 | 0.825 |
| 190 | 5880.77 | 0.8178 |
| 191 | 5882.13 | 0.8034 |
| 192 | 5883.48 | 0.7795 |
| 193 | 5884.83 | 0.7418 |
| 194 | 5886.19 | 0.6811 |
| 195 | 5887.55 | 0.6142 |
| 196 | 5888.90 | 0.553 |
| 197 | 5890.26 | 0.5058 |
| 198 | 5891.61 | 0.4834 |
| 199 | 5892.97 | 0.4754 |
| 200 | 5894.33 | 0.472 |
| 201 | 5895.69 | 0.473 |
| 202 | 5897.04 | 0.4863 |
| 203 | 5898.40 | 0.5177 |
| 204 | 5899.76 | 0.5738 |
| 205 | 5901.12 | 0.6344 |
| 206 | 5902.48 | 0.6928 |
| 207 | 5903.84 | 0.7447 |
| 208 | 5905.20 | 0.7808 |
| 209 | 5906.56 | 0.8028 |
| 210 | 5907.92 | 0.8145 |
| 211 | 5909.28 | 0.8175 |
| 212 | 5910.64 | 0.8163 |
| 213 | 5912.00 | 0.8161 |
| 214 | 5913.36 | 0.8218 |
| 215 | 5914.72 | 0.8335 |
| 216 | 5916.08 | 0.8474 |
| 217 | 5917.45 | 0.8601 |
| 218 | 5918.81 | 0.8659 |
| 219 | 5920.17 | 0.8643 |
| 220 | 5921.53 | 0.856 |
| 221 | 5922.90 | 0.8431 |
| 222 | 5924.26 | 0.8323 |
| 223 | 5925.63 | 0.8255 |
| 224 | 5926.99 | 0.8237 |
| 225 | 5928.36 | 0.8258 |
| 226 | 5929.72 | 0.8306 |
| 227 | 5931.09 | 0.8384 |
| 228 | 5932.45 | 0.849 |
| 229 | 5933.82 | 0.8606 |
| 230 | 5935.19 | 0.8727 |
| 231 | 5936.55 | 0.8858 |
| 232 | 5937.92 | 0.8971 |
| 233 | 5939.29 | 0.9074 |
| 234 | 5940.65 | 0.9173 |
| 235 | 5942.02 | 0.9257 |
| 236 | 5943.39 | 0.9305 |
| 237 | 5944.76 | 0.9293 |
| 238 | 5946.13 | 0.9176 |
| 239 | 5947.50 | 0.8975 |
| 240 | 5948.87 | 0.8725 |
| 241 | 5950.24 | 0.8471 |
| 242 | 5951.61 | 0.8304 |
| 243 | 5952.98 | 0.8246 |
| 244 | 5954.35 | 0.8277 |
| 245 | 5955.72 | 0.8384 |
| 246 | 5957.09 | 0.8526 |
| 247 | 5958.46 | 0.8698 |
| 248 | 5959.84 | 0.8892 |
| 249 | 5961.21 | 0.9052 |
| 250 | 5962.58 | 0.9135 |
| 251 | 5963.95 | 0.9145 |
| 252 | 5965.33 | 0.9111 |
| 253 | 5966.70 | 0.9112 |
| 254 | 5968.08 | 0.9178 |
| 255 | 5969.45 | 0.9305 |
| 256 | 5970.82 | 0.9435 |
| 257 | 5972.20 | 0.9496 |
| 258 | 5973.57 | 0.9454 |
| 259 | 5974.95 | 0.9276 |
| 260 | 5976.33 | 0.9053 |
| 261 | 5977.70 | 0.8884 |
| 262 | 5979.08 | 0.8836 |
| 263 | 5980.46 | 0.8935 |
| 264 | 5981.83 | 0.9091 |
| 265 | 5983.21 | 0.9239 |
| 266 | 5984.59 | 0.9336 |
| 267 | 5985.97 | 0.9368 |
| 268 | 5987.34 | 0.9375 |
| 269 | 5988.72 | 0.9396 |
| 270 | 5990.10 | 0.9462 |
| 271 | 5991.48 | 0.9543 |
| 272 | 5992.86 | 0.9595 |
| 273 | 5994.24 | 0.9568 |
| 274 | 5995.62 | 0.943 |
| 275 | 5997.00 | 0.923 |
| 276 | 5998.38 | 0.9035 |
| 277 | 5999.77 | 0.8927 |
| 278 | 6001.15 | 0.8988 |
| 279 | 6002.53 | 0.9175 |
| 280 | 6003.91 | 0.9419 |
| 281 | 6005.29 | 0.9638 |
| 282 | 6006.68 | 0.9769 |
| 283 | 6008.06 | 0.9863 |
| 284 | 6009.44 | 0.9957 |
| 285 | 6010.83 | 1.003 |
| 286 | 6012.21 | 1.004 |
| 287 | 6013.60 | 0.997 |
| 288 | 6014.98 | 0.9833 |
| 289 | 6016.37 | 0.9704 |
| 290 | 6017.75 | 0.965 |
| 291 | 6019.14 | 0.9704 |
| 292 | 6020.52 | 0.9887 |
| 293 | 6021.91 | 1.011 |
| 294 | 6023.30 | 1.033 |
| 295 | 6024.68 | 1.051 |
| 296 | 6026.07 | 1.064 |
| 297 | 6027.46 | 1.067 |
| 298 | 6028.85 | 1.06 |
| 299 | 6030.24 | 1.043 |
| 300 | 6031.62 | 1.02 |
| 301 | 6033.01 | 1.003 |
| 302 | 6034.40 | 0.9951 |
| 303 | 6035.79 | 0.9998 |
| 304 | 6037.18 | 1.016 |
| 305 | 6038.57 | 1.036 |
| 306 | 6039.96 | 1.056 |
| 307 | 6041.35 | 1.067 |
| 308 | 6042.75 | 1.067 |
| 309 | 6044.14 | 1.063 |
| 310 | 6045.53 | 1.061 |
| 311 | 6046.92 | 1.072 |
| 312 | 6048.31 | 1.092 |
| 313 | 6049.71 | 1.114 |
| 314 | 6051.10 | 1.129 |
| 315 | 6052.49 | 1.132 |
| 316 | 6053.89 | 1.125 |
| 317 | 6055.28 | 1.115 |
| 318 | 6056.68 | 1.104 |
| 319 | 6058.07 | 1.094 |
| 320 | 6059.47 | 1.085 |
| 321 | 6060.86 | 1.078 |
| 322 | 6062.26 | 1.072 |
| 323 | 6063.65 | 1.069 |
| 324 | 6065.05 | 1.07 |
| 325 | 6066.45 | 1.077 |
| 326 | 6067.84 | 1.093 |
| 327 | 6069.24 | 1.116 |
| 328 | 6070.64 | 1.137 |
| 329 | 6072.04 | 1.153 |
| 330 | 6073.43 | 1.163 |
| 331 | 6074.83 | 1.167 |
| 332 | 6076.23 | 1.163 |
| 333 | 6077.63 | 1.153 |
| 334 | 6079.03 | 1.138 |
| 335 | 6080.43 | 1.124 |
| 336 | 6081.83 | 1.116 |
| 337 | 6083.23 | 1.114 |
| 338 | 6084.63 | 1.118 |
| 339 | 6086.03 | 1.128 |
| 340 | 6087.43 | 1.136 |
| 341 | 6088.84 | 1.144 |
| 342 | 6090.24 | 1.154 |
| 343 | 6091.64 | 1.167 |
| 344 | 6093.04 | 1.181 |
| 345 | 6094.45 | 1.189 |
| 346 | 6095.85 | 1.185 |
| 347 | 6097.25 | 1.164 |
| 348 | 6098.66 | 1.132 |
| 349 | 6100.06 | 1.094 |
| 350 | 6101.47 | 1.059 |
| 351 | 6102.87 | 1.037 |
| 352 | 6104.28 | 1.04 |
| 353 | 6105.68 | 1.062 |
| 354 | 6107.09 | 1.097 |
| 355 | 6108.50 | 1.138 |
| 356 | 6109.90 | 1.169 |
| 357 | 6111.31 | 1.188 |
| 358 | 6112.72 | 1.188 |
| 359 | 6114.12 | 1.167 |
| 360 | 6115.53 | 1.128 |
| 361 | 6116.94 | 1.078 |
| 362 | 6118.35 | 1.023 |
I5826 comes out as -0.08 mag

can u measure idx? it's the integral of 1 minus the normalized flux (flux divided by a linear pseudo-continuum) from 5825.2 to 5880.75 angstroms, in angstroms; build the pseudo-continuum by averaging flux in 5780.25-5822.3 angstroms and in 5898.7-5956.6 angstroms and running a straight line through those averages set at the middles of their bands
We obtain -1.3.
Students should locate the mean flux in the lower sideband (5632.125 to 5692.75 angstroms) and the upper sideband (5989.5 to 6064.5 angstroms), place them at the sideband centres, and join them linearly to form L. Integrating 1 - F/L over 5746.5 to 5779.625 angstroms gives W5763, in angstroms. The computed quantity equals -4.4 angstroms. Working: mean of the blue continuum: 0.867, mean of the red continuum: 1.02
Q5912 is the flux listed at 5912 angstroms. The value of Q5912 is 0.8161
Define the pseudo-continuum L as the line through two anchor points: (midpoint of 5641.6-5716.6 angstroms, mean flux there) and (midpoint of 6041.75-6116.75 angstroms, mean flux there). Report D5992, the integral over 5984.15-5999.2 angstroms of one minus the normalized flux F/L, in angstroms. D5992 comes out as 1.9 angstroms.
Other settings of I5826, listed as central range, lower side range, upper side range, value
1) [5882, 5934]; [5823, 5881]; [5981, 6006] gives 0.294 mag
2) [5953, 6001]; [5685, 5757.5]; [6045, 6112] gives 0.193 mag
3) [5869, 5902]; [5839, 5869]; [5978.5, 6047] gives 0.397 mag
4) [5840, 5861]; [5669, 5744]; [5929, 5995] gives -0.073 mag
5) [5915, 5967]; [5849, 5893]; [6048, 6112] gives 0.067 mag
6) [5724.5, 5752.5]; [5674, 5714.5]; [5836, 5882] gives -0.150 mag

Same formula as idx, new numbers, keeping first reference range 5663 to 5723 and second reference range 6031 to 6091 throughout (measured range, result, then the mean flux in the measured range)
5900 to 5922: 4.91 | 0.799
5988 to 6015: 2.93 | 0.953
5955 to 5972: 2.44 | 0.901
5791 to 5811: -1.37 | 1.05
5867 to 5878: 1.82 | 0.845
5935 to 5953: 2.60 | 0.893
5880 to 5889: 2.59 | 0.725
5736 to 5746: -1.19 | 1.07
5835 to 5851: -1.07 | 1.06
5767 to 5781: -0.17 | 0.978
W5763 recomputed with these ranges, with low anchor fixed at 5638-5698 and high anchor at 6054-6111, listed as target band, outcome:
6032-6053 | 0.73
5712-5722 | -1.48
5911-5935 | 4.34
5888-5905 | 7.62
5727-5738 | -1.85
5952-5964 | 2.07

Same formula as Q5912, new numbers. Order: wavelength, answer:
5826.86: 1.089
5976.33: 0.9053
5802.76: 1.01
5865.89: 0.9154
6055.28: 1.115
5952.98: 0.8246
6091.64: 1.167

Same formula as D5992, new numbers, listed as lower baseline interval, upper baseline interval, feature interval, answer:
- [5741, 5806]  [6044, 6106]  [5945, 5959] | 2.9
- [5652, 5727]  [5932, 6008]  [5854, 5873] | 0.4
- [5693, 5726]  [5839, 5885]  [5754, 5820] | -4.2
